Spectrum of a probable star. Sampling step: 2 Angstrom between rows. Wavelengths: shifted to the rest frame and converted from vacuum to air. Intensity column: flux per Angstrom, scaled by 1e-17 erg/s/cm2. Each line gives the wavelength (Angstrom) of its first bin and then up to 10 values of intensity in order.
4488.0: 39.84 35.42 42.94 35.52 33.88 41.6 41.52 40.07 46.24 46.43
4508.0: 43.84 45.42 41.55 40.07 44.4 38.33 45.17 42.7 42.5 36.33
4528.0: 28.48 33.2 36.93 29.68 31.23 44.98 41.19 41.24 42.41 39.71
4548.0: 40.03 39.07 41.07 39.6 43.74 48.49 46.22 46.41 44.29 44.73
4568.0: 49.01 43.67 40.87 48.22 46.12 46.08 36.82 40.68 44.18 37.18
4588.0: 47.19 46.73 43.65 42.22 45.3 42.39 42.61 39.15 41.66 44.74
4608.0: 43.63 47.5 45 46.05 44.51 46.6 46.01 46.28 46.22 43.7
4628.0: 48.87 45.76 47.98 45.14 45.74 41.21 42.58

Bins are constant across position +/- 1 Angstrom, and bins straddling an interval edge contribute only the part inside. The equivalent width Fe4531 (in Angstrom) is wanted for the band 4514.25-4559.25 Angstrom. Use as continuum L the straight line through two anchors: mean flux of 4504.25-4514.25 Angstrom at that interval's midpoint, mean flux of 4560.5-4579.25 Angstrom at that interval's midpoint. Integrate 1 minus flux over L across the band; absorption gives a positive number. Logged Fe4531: 5.03 Angstrom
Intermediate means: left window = 43.9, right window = 45.4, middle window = 39.6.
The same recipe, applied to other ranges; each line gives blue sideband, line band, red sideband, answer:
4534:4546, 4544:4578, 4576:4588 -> -2.7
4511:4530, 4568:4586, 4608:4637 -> -0.1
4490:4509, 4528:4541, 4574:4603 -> 1.9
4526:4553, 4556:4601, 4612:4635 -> -3.0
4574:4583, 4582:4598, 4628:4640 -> 0.0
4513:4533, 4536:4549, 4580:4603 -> -0.3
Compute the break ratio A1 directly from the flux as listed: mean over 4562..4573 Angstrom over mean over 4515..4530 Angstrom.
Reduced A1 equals 1.14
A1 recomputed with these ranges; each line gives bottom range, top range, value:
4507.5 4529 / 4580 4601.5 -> 1.05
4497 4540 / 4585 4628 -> 1.11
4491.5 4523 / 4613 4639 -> 1.09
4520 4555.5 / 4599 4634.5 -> 1.17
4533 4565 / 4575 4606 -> 1.04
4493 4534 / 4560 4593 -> 1.11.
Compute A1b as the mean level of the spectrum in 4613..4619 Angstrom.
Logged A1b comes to 45.7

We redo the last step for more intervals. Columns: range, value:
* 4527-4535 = 32.1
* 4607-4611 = 45.6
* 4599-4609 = 42.4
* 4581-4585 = 42.4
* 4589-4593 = 45.2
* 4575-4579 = 46.1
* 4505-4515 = 43.5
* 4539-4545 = 41.6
